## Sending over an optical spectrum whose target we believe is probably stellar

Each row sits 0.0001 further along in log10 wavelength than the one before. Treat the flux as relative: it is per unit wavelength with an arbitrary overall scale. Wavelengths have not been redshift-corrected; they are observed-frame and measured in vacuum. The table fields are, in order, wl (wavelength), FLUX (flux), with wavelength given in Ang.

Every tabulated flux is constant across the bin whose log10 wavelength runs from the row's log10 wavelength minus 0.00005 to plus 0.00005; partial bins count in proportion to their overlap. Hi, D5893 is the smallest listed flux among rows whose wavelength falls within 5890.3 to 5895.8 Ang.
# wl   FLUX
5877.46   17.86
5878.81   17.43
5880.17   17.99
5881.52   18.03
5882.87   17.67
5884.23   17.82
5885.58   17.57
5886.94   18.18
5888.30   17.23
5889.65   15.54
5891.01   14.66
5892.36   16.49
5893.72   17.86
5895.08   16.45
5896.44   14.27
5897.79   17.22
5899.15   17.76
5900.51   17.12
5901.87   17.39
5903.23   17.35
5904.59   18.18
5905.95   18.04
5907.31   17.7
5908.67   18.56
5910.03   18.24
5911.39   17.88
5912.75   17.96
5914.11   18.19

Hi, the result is 14.66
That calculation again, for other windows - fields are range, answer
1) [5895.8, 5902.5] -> 14.27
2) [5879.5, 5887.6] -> 17.57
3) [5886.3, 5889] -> 17.23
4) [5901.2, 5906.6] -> 17.35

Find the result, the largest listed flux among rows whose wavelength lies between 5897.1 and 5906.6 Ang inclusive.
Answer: 18.18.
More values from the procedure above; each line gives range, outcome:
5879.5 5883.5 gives 18.03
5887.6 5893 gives 17.23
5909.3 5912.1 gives 18.24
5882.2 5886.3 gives 17.82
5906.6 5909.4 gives 18.56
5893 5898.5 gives 17.86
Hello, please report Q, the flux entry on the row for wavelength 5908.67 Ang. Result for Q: 18.56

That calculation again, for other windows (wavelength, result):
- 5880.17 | 17.99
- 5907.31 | 17.7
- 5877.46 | 17.86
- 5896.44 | 14.27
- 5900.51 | 17.12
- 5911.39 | 17.88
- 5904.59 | 18.18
